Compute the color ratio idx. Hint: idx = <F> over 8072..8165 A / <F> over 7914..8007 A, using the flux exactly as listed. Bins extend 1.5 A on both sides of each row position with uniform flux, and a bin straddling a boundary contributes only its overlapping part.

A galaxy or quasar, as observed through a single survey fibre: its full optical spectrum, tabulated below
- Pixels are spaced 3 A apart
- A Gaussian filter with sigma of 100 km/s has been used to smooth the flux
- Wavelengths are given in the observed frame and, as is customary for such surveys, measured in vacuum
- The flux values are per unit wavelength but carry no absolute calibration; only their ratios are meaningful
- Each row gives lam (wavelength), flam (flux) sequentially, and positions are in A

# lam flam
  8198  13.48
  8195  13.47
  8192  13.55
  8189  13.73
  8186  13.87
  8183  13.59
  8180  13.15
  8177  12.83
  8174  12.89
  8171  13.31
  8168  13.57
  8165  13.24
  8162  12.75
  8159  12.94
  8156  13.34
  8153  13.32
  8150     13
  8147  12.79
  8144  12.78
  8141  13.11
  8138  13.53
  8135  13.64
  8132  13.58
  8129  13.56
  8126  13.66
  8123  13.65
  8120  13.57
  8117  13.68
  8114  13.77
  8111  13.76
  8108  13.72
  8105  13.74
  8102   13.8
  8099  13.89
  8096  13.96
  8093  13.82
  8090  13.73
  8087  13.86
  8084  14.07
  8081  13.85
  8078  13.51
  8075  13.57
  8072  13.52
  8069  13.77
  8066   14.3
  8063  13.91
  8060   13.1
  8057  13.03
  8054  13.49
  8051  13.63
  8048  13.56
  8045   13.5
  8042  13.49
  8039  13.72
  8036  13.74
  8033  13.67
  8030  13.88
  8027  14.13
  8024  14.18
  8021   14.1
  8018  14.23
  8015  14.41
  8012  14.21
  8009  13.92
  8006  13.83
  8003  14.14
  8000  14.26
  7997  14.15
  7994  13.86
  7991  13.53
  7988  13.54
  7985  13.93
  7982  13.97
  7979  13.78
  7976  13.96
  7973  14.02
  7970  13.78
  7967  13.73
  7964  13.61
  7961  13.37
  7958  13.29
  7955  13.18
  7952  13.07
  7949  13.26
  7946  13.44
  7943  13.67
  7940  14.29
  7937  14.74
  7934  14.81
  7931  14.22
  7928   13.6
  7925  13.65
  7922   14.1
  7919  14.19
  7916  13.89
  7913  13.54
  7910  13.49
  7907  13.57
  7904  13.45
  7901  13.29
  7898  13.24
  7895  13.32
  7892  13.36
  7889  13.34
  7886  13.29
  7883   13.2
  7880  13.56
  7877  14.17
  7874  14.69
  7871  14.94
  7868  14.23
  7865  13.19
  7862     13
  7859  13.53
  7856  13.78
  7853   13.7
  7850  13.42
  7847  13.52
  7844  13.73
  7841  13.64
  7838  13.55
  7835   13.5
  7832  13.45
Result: 1.0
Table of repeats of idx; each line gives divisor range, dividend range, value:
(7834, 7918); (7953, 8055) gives 1.01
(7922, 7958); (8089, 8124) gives 1.00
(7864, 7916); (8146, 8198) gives 0.97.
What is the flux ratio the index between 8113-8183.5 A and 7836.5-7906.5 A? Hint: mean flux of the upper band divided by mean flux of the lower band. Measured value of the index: 0.98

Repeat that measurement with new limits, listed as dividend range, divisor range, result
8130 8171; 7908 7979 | 0.96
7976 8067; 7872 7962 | 1.01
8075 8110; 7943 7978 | 1.02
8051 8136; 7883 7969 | 1.00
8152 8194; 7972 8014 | 0.95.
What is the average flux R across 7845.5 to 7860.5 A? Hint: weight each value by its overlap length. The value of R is 13.6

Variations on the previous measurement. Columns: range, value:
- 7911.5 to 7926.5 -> 13.9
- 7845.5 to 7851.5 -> 13.5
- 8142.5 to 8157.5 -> 13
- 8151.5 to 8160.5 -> 13.2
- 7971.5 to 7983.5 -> 13.9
